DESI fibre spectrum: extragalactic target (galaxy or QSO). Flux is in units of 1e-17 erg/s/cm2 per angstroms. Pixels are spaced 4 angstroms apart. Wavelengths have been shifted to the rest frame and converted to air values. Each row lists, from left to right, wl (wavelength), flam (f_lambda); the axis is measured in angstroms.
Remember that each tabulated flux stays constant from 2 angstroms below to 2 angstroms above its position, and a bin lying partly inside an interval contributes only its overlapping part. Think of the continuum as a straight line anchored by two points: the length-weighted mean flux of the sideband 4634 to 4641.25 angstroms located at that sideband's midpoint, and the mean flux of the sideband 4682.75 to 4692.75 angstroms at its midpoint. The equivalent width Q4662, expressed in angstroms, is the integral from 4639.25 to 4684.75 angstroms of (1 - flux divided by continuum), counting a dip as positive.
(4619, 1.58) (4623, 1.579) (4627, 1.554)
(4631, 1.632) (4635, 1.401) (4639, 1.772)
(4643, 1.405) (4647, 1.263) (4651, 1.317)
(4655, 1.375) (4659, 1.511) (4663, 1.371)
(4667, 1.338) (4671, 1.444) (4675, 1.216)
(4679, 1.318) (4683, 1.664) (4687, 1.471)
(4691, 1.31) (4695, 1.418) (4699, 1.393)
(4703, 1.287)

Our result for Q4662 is 3.97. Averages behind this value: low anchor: 1.61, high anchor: 1.45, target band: 1.4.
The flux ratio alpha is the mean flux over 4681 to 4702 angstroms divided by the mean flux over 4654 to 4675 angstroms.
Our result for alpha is 1.0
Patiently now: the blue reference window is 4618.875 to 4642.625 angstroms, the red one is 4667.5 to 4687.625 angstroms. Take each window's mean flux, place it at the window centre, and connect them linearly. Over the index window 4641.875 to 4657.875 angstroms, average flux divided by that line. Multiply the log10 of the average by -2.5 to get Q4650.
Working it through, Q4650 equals 0.12 mag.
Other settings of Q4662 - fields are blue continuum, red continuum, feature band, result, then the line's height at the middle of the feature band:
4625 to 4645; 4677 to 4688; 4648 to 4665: 1.5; 1.52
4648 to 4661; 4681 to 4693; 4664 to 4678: 1.0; 1.44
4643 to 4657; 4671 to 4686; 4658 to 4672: -0.4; 1.37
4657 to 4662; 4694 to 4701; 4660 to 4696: 1.2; 1.44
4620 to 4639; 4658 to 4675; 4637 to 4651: 0.4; 1.5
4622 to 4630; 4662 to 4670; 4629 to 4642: -0.5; 1.52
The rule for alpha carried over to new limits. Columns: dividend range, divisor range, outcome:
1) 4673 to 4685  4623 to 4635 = 0.90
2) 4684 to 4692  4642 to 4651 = 1.09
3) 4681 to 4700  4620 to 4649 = 0.96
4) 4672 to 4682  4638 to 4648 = 0.90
